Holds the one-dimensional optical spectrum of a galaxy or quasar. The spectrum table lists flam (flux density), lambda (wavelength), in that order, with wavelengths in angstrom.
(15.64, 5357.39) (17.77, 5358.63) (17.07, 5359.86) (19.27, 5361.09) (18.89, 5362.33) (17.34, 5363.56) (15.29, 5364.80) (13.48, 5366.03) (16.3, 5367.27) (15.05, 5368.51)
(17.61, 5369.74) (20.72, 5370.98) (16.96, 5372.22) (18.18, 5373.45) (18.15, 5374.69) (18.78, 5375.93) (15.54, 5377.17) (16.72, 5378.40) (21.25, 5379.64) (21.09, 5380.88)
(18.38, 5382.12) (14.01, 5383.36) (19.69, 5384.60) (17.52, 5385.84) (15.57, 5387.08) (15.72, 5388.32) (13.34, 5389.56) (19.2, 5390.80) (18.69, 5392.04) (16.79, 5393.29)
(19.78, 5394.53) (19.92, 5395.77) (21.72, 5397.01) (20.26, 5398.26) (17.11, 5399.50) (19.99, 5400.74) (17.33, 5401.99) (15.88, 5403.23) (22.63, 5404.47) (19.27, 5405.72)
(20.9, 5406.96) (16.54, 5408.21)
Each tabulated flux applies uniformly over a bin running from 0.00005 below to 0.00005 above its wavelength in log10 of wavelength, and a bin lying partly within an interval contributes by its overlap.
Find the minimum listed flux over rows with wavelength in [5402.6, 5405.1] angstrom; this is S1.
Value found 15.88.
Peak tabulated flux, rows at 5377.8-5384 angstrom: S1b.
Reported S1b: 21.25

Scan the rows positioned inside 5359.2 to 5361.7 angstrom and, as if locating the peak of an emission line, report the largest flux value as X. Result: 19.27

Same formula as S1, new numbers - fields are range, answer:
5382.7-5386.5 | 14.01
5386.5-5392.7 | 13.34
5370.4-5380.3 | 15.54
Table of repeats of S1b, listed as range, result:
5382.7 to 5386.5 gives 19.69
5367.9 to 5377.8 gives 20.72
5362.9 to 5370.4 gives 17.61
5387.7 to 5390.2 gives 15.72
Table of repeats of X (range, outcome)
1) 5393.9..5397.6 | 21.72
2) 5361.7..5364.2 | 18.89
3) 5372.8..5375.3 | 18.18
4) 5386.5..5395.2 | 19.78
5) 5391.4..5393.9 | 18.69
